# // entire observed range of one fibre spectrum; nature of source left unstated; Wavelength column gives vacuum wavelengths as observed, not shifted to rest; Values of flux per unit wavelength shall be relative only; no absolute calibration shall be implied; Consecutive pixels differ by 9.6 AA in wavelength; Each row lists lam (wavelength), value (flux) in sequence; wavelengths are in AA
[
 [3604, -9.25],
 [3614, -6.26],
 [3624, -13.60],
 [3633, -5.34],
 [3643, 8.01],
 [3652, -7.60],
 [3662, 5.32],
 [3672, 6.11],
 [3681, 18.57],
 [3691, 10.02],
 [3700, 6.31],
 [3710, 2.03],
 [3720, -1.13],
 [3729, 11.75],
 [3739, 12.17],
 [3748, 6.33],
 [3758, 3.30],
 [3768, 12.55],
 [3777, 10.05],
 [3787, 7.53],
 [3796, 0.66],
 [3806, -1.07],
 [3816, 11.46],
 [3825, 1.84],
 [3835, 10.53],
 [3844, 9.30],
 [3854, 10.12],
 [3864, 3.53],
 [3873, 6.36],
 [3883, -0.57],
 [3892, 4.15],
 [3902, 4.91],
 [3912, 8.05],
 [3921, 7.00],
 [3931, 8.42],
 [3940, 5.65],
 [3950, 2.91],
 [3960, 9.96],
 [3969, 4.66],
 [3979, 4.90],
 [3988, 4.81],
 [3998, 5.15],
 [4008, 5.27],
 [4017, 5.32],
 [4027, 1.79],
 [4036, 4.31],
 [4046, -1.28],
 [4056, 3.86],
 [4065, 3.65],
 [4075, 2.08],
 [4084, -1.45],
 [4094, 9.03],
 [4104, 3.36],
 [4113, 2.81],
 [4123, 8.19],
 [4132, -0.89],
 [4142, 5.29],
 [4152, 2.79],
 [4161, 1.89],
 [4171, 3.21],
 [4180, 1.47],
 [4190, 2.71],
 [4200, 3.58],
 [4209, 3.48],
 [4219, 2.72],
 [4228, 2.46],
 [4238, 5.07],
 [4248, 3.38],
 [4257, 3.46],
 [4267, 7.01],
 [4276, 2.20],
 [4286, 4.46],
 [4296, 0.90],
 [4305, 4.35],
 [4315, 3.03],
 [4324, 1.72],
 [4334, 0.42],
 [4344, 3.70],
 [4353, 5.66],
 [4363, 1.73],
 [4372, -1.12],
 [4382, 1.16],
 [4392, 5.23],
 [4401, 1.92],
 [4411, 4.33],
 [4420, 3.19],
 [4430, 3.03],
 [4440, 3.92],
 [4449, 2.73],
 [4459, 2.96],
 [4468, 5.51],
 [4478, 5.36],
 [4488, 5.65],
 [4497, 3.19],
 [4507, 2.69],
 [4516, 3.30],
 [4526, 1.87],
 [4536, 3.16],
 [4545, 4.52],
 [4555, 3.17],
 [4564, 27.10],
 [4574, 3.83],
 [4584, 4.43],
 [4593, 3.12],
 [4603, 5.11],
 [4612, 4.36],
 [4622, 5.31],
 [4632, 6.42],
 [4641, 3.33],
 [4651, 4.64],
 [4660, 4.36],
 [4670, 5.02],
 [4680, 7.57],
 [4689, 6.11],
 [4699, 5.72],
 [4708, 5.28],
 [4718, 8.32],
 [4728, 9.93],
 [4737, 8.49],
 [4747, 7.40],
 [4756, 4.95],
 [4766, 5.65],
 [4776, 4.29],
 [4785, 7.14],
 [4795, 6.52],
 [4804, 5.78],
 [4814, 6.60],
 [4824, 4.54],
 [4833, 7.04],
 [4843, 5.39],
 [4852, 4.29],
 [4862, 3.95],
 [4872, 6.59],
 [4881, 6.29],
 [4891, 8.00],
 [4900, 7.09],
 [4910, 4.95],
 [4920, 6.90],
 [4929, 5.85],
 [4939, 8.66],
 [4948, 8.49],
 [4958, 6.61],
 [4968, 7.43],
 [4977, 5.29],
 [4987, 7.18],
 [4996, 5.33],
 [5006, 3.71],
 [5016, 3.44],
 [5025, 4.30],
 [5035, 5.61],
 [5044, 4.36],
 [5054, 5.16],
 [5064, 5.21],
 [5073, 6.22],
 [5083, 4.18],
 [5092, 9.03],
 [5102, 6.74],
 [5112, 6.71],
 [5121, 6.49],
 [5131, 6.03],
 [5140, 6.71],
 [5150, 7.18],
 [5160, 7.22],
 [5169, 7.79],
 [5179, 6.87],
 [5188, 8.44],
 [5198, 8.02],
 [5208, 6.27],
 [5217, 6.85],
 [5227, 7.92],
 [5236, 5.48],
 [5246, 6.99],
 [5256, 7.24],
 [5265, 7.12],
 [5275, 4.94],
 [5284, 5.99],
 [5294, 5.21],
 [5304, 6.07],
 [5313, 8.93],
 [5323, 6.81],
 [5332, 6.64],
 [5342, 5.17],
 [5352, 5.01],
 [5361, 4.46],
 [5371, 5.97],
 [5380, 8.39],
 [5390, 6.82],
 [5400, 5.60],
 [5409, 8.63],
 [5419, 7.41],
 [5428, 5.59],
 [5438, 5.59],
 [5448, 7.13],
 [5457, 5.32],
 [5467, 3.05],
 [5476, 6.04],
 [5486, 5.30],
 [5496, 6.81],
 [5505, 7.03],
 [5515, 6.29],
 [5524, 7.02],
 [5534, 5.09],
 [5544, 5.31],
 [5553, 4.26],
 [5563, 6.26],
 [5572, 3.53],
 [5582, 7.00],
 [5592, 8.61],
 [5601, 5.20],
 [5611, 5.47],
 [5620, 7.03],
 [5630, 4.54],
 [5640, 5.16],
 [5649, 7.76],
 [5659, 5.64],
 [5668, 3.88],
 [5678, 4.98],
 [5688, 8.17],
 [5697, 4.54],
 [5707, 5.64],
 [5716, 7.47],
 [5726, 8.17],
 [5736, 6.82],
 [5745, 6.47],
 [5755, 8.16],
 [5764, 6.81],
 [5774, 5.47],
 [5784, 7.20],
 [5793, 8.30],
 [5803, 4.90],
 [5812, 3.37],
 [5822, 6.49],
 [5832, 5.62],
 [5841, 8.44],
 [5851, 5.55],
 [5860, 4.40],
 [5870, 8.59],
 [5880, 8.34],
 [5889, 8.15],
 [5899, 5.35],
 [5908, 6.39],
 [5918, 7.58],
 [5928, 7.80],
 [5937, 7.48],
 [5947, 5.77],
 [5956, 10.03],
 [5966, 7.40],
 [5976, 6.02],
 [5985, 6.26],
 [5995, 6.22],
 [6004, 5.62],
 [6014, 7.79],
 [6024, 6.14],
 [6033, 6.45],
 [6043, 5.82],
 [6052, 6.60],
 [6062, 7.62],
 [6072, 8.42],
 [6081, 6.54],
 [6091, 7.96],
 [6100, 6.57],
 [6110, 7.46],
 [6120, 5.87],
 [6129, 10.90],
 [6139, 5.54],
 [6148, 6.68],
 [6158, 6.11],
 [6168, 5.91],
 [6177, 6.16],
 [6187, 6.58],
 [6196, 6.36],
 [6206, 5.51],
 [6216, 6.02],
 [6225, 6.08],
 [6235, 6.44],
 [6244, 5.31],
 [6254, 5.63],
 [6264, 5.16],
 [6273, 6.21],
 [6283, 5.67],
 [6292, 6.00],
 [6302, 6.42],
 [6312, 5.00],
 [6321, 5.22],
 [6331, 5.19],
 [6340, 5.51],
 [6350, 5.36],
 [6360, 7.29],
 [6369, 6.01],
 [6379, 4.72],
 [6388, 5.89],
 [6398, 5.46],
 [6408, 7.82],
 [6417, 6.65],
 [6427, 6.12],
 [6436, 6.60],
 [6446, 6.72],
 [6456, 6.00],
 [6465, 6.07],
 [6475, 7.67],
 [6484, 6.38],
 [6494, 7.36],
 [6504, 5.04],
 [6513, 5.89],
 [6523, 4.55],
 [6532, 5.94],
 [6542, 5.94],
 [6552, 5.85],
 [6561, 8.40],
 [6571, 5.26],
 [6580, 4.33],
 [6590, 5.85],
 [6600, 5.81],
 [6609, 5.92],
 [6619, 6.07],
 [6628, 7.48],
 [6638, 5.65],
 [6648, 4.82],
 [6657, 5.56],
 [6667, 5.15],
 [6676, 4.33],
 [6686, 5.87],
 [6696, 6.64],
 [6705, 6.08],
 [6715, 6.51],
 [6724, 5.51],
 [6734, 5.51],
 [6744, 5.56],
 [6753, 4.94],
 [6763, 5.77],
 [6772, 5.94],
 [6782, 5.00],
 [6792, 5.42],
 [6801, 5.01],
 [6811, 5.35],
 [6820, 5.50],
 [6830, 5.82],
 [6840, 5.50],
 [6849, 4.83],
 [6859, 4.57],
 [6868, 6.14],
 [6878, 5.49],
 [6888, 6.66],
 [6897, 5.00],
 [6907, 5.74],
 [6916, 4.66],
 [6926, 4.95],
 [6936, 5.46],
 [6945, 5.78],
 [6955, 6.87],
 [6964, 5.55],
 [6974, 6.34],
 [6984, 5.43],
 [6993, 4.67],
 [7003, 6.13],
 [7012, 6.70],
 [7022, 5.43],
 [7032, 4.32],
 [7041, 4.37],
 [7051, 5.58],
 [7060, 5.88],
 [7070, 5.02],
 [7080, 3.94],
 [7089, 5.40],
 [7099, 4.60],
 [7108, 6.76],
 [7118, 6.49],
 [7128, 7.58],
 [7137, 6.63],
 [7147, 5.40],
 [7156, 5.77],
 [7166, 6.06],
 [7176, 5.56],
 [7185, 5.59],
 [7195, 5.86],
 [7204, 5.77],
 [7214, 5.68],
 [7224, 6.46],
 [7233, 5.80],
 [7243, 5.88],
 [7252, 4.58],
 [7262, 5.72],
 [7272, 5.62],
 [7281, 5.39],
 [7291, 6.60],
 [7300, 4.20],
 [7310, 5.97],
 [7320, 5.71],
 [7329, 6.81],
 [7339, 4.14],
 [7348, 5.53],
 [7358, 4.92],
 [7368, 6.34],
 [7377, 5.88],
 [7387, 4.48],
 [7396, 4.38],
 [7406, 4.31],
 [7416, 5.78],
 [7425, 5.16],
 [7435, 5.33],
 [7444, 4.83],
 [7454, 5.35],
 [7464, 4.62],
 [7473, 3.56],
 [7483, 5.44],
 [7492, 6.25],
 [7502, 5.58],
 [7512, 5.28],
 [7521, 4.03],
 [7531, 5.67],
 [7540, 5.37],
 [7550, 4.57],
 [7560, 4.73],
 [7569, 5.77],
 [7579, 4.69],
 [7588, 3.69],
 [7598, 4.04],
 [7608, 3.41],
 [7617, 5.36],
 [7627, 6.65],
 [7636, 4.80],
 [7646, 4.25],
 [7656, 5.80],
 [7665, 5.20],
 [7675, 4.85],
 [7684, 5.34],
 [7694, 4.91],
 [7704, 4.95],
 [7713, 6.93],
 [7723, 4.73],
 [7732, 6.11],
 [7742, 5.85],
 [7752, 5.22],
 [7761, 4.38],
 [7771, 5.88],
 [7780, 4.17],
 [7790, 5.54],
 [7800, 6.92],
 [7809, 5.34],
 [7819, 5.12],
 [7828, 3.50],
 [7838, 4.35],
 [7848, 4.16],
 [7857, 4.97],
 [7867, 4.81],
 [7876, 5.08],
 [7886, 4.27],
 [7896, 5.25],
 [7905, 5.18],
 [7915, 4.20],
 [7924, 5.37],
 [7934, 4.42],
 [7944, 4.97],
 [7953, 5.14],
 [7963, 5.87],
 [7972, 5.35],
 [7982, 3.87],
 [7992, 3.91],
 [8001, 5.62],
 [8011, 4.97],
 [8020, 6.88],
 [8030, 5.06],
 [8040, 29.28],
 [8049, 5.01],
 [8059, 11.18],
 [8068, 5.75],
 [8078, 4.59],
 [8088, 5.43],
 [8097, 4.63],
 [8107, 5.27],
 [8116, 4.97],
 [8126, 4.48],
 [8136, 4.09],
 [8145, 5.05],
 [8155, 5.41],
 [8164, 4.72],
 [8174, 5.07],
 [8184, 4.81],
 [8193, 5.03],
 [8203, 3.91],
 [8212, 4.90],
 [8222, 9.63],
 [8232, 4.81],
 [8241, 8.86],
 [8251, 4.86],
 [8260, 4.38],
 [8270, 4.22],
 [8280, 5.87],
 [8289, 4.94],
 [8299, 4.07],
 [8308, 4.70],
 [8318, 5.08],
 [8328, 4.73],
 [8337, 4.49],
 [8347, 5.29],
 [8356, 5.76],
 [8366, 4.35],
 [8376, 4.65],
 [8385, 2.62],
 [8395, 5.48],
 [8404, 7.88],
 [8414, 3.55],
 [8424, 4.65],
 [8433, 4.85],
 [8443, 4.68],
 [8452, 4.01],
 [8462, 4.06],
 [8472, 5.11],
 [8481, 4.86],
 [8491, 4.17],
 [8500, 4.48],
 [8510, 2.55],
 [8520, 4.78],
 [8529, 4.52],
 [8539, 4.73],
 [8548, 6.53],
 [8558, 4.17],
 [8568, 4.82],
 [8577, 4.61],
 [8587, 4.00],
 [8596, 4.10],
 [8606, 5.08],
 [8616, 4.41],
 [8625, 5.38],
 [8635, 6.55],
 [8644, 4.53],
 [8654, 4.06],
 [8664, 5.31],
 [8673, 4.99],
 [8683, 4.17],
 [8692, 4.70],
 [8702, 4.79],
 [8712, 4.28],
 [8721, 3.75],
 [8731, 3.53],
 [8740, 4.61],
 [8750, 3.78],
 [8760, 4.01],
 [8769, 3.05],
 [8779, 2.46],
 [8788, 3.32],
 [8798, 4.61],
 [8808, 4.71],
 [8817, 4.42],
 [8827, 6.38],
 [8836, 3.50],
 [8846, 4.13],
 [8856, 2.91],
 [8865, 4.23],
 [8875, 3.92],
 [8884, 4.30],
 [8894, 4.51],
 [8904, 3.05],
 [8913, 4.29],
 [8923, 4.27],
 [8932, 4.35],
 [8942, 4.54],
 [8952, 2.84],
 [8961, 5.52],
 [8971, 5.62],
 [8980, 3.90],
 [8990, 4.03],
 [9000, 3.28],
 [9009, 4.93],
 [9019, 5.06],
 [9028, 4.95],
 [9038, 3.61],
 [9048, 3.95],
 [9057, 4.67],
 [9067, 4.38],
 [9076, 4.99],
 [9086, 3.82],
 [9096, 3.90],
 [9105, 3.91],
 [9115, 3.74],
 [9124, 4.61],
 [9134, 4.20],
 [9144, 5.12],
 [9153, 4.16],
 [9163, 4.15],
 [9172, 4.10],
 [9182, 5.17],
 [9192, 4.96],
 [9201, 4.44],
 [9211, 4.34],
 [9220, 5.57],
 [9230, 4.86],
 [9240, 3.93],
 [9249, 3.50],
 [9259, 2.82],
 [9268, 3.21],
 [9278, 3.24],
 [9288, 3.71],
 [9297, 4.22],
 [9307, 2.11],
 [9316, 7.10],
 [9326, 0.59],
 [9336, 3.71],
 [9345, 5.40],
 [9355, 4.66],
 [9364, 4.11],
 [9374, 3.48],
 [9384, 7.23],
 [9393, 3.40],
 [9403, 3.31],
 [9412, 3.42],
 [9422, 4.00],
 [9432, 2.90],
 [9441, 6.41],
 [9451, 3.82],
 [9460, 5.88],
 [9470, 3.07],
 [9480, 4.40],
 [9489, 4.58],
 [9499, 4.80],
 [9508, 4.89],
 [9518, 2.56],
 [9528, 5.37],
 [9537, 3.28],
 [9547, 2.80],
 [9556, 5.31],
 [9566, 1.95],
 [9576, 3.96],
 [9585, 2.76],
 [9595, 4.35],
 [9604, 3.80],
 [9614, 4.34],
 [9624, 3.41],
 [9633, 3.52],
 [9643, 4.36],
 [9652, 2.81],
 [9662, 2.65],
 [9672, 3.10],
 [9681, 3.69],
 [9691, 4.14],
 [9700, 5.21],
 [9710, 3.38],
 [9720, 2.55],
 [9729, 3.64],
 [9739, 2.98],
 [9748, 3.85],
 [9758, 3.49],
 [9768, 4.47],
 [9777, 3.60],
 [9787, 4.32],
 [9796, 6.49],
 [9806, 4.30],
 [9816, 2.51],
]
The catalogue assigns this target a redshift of 0.22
